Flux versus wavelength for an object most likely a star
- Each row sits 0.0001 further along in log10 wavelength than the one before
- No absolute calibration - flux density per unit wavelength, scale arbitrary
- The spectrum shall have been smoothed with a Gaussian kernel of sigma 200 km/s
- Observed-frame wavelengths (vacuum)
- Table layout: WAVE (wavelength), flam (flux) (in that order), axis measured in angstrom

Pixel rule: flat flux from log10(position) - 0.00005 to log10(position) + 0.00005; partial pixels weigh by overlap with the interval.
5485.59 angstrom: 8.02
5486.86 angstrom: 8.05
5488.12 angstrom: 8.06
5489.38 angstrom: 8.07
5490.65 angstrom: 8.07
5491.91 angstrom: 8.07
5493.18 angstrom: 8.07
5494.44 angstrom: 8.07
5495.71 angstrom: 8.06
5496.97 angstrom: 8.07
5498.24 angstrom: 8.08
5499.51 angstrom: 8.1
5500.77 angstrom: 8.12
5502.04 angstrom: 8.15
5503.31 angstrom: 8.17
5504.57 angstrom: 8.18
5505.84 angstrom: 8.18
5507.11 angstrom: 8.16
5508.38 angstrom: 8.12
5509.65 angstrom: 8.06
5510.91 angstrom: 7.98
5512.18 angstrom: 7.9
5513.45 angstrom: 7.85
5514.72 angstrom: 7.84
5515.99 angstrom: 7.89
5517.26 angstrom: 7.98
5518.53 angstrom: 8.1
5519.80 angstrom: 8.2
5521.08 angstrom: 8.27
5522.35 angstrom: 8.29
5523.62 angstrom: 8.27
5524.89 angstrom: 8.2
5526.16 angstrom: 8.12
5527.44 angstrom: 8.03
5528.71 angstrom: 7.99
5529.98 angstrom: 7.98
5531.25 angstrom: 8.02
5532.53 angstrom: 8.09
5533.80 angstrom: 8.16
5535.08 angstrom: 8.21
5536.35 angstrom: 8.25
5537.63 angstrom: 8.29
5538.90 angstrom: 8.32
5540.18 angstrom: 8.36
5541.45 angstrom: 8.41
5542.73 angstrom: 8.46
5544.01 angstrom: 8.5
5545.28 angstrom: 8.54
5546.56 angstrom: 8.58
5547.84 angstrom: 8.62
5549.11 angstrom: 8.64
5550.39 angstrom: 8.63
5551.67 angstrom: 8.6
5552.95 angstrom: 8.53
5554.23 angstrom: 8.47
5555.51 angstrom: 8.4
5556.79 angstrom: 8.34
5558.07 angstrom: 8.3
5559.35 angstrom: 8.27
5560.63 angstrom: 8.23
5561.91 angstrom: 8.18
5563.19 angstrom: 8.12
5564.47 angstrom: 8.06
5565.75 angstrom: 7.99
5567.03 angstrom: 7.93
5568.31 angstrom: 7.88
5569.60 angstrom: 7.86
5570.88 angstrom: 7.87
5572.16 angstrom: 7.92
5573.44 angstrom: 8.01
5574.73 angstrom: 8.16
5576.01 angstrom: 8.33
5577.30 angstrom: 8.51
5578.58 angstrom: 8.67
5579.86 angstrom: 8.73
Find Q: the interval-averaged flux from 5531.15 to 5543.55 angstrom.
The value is 8.26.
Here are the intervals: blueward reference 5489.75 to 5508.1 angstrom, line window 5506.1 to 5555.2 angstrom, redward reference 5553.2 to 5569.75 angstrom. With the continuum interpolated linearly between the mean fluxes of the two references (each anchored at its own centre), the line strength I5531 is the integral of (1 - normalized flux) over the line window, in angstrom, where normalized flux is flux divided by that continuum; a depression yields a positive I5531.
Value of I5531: -0.6 angstrom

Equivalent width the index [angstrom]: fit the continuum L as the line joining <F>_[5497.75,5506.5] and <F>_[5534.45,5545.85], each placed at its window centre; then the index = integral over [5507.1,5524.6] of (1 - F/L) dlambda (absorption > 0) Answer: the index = 0.3 angstrom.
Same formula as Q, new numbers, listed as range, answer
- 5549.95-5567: 8.3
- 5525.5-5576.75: 8.24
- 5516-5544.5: 8.19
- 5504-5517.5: 8.01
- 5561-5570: 8.01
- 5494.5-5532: 8.08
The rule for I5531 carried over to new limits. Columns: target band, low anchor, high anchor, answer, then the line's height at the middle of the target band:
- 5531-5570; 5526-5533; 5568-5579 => -1.1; 8.08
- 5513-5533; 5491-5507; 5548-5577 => 0.2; 8.15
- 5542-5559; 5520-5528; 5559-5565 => -0.7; 8.18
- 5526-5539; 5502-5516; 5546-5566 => 0.1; 8.21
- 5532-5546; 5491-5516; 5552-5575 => -0.4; 8.11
